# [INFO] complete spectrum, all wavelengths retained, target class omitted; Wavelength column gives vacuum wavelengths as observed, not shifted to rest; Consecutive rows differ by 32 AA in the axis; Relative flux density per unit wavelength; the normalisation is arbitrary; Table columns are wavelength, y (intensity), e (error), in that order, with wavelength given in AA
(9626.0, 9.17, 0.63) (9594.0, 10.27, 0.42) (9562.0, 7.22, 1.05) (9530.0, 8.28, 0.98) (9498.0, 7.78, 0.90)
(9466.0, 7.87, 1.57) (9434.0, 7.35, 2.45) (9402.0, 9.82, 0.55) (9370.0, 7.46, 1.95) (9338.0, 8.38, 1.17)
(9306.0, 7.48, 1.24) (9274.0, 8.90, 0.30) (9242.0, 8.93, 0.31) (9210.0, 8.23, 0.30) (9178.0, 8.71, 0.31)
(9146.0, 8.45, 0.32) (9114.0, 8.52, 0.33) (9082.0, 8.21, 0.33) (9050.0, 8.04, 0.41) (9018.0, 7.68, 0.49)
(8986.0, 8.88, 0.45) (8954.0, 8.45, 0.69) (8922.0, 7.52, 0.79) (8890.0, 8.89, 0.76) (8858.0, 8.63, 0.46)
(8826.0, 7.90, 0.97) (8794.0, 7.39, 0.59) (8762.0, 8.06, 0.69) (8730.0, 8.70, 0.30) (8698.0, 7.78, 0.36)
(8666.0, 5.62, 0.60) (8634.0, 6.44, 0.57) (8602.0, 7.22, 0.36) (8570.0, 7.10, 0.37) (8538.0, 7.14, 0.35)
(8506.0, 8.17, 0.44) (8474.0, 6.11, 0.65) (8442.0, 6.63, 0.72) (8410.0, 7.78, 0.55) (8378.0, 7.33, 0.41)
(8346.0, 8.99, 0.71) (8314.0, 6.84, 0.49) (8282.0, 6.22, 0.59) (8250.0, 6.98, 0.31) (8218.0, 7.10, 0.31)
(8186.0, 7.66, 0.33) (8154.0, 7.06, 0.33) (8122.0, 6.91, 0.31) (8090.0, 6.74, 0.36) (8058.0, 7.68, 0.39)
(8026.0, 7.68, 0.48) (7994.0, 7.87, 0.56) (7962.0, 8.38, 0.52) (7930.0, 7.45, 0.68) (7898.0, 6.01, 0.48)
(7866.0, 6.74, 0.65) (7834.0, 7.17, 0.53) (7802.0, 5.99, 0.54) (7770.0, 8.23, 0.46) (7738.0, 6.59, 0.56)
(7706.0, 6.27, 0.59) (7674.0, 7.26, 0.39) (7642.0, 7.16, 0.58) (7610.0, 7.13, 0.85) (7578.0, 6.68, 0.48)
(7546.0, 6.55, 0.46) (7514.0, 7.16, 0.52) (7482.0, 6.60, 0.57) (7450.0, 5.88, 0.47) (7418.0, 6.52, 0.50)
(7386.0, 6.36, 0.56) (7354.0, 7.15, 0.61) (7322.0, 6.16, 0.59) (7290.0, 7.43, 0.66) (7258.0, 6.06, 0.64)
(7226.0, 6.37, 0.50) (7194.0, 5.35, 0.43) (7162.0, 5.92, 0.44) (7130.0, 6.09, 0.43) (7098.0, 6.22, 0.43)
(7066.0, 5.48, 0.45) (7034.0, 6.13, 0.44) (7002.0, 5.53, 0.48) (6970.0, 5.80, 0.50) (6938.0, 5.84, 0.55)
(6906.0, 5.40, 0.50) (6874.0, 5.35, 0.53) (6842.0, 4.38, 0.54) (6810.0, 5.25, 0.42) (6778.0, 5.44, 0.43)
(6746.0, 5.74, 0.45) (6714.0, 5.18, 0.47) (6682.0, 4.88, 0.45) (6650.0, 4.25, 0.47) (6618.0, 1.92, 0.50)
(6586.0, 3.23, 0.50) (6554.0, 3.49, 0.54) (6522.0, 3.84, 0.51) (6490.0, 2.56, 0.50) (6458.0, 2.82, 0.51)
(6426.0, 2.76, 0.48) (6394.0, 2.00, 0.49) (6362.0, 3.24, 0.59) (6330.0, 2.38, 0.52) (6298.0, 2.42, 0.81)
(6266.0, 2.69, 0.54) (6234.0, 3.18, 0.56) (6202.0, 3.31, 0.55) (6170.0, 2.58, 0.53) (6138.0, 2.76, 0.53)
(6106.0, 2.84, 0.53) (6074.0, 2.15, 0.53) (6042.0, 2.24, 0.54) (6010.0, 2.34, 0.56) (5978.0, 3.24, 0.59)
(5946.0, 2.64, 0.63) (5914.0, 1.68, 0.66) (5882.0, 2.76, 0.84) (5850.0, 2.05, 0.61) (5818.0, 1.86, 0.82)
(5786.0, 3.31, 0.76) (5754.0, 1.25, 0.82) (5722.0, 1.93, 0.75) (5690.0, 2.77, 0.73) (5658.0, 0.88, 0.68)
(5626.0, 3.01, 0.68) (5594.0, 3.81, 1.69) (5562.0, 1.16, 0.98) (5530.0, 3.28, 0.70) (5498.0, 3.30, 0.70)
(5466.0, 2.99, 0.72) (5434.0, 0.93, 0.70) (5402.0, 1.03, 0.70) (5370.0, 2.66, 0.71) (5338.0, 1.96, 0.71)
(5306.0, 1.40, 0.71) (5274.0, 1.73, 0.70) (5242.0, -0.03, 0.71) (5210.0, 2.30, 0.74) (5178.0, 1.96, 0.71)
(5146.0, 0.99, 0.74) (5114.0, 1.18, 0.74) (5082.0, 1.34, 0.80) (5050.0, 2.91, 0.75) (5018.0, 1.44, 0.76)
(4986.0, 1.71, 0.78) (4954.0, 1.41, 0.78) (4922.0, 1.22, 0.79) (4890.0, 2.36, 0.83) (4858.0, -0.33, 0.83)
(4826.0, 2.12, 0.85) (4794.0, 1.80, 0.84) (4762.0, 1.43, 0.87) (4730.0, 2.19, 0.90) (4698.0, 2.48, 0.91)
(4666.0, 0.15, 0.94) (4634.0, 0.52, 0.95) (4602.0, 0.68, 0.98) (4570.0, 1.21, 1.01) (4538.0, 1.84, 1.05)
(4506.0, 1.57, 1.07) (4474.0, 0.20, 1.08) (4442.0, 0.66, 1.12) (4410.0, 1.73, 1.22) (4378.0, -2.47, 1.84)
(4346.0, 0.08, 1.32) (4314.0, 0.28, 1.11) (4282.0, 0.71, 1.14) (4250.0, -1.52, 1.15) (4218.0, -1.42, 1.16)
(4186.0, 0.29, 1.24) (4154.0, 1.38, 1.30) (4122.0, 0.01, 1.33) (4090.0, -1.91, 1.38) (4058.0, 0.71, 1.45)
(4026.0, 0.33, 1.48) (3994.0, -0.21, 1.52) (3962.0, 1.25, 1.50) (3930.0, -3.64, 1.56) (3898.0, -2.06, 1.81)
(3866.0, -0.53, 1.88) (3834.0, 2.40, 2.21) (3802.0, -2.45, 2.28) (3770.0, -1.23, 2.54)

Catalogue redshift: 0.668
